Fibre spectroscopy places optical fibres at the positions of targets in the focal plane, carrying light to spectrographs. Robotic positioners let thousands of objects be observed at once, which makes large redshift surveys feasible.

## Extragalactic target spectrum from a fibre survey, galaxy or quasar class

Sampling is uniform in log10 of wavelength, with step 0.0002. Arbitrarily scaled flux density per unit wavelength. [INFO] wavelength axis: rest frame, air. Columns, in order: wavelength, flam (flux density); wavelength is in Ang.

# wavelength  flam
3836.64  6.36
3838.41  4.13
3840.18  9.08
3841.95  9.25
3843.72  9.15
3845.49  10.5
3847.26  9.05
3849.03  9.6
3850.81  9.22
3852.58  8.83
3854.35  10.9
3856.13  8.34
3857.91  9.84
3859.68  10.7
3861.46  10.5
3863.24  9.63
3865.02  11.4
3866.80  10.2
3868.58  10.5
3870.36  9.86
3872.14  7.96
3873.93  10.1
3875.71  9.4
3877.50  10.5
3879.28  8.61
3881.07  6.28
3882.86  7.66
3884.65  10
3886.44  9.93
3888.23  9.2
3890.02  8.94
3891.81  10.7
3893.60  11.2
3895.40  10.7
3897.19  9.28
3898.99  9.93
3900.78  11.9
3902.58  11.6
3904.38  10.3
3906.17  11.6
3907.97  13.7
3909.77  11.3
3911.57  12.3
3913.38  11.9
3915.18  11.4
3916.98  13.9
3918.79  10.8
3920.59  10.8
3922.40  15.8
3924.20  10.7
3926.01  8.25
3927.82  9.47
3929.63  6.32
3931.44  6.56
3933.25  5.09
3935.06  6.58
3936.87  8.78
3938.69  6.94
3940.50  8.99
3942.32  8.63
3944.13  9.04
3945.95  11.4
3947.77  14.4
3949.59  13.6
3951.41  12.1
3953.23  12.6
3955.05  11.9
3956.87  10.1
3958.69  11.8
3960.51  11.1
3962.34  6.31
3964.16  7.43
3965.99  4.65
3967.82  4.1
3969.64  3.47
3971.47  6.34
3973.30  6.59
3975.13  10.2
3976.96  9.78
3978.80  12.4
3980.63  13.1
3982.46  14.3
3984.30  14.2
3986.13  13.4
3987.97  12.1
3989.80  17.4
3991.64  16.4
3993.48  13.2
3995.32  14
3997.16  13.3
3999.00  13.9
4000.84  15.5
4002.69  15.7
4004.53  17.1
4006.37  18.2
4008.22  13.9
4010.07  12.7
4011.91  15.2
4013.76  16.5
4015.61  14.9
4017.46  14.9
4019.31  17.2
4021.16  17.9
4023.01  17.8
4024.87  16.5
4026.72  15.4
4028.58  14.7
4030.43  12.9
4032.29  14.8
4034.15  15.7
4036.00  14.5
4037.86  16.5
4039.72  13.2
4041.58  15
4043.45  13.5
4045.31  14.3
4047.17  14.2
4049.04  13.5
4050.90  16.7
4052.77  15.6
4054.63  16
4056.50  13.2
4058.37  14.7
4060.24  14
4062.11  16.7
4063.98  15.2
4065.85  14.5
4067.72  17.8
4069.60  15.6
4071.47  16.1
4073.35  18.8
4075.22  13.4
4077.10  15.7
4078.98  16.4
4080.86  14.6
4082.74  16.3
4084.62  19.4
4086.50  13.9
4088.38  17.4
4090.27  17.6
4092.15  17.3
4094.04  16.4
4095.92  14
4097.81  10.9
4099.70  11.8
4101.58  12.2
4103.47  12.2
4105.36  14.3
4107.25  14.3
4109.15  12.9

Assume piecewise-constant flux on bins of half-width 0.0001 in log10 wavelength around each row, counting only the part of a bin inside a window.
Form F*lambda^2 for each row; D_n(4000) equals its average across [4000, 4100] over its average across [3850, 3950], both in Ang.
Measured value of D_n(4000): 1.7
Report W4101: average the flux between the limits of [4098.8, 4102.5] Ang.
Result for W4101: 12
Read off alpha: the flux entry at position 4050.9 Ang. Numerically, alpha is 16.7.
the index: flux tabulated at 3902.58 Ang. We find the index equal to 11.6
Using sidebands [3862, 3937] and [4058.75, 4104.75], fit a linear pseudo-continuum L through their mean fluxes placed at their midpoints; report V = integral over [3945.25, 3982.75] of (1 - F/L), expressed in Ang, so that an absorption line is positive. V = 6.5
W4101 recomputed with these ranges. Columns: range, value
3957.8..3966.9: 8.25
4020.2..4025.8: 17.4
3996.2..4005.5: 15.1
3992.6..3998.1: 13.5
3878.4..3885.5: 8.12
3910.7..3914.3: 12.1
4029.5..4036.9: 14.5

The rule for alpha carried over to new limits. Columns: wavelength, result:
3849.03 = 9.6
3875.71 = 9.4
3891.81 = 10.7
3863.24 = 9.63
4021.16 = 17.9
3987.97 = 12.1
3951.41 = 12.1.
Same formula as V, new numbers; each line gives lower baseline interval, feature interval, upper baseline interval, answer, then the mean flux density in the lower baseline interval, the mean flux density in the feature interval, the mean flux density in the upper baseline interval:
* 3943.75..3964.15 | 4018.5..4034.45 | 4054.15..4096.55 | -2.2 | 11.2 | 15.9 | 15.9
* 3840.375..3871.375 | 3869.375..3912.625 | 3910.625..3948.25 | -1.3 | 9.83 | 10.1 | 9.85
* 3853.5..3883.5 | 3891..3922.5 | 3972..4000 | -2.6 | 9.56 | 11.5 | 12.9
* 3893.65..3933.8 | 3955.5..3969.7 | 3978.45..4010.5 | 5.7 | 10.7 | 7.75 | 14.6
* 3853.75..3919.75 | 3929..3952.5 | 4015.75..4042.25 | 6.1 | 10.4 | 9.17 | 15.5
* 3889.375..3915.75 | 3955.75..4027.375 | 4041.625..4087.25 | 4.3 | 11.1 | 12.8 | 15.4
